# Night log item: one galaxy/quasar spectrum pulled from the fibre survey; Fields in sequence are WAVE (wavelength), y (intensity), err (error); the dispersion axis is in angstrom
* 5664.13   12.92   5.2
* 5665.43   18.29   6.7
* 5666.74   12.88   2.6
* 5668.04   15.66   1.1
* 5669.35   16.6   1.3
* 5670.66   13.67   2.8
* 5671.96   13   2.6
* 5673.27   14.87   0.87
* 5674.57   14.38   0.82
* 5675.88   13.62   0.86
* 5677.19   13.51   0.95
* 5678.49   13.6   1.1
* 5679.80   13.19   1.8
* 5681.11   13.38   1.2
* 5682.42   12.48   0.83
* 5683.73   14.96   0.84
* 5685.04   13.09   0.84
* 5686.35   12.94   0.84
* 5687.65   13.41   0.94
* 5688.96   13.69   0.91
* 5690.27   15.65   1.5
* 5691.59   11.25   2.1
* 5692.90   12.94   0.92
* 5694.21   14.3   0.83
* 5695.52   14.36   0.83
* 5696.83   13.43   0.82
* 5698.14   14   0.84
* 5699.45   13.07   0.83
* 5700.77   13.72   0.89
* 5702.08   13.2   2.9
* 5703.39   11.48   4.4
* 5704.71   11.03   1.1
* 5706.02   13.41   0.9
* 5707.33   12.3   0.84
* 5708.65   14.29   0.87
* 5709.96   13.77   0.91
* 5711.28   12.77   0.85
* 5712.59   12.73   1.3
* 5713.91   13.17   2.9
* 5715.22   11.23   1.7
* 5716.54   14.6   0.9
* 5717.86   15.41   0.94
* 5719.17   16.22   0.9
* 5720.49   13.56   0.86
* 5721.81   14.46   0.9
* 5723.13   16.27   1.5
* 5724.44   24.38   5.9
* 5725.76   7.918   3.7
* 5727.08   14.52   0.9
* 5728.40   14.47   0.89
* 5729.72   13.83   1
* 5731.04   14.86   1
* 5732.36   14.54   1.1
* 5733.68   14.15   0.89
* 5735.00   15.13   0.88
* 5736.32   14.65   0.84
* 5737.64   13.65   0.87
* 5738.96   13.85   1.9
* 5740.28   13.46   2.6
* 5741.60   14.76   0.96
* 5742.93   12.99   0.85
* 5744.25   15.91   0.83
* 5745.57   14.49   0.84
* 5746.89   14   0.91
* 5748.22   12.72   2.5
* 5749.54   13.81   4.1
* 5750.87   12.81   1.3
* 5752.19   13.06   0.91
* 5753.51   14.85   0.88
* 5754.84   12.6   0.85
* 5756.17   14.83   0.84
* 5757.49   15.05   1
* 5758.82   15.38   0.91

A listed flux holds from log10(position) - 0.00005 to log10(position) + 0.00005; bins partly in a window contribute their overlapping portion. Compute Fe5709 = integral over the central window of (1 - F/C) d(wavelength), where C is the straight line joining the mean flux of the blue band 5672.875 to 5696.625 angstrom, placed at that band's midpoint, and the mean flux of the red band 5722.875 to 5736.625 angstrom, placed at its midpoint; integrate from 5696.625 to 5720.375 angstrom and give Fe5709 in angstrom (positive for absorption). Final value 1.66 angstrom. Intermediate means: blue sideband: 13.6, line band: 13.3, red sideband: 14.9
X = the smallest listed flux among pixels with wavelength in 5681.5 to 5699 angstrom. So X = 11.25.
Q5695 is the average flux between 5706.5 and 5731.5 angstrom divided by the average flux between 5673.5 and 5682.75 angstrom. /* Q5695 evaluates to 1.05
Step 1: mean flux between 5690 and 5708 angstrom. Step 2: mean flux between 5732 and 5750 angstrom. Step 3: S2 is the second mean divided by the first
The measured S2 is 1.08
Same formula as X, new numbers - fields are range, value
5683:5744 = 7.918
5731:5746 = 12.99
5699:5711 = 11.03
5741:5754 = 12.72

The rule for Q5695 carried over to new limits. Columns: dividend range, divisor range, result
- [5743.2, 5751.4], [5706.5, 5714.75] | 1.06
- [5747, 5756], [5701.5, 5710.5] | 1.05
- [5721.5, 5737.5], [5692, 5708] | 1.14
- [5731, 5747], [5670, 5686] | 1.05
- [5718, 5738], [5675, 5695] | 1.10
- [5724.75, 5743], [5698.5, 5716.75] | 1.09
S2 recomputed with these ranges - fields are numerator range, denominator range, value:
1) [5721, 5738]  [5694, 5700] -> 1.07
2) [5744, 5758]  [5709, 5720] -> 1.01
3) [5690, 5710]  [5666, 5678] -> 0.93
